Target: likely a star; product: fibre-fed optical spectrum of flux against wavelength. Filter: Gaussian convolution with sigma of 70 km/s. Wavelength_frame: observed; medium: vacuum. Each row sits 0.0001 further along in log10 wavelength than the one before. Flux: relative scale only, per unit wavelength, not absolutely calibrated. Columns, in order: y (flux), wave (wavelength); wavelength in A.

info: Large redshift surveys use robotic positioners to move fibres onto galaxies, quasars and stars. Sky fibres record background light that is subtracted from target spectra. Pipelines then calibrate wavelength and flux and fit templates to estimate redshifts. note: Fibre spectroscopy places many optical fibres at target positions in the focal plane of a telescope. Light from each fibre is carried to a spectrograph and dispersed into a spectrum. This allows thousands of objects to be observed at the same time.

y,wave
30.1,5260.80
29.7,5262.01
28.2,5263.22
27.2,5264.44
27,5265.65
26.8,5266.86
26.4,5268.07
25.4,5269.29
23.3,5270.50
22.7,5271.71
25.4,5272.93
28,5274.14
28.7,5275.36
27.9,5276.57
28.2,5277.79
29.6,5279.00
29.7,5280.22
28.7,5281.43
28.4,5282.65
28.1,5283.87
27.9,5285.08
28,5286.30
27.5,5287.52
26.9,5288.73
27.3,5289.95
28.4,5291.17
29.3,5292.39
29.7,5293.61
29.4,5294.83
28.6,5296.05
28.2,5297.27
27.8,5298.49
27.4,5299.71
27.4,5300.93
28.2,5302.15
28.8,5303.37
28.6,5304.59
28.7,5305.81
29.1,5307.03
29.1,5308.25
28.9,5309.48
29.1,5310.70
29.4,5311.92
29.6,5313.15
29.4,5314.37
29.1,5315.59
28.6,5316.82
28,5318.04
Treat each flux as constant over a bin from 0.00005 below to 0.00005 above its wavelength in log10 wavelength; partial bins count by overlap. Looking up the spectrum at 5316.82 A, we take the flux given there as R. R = 28.6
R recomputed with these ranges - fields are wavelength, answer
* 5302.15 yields 28.2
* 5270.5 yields 23.3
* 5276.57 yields 27.9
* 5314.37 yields 29.4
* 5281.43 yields 28.7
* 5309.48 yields 28.9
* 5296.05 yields 28.6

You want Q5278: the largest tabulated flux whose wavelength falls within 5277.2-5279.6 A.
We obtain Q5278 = 29.6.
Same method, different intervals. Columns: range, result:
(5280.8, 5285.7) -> 28.7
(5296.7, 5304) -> 28.8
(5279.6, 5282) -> 29.7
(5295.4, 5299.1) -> 28.6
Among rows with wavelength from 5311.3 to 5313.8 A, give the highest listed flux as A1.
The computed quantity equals 29.6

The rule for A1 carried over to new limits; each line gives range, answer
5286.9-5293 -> 29.3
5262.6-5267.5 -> 28.2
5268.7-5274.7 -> 28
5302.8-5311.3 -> 29.1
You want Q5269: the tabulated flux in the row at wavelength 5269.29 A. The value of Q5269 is 25.4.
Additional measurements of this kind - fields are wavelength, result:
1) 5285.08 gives 27.9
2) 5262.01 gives 29.7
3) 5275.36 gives 28.7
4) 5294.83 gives 29.4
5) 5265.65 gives 27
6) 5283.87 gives 28.1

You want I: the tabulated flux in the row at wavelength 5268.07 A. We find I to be 26.4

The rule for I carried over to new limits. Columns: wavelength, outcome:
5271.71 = 22.7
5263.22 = 28.2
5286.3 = 28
